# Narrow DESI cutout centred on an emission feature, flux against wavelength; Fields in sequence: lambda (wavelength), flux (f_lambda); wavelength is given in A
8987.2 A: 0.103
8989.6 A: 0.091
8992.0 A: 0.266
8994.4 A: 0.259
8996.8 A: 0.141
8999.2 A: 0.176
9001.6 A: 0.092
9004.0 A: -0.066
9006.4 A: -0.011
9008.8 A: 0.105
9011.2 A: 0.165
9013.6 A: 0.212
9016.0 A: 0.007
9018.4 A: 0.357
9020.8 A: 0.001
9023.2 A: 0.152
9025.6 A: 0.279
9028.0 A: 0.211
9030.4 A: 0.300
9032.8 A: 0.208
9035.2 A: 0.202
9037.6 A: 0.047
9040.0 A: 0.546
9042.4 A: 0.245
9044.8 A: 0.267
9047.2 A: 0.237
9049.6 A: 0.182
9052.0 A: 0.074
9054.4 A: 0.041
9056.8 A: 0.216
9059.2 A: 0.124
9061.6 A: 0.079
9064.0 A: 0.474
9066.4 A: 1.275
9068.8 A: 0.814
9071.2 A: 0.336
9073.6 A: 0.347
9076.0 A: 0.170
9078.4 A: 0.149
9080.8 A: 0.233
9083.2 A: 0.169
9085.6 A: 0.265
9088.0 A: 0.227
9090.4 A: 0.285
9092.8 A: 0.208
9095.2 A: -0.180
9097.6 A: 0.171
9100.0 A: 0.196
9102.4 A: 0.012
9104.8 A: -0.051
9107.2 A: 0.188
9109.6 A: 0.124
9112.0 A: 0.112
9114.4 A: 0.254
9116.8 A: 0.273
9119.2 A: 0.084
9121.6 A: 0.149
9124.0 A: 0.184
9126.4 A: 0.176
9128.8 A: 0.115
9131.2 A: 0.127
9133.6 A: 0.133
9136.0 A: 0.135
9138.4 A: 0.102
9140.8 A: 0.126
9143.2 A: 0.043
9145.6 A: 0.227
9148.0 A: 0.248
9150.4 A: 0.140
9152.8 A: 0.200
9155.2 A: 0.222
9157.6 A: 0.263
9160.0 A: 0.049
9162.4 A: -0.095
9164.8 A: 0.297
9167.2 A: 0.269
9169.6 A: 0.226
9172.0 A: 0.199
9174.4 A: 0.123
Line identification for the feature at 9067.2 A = [O III] 5007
